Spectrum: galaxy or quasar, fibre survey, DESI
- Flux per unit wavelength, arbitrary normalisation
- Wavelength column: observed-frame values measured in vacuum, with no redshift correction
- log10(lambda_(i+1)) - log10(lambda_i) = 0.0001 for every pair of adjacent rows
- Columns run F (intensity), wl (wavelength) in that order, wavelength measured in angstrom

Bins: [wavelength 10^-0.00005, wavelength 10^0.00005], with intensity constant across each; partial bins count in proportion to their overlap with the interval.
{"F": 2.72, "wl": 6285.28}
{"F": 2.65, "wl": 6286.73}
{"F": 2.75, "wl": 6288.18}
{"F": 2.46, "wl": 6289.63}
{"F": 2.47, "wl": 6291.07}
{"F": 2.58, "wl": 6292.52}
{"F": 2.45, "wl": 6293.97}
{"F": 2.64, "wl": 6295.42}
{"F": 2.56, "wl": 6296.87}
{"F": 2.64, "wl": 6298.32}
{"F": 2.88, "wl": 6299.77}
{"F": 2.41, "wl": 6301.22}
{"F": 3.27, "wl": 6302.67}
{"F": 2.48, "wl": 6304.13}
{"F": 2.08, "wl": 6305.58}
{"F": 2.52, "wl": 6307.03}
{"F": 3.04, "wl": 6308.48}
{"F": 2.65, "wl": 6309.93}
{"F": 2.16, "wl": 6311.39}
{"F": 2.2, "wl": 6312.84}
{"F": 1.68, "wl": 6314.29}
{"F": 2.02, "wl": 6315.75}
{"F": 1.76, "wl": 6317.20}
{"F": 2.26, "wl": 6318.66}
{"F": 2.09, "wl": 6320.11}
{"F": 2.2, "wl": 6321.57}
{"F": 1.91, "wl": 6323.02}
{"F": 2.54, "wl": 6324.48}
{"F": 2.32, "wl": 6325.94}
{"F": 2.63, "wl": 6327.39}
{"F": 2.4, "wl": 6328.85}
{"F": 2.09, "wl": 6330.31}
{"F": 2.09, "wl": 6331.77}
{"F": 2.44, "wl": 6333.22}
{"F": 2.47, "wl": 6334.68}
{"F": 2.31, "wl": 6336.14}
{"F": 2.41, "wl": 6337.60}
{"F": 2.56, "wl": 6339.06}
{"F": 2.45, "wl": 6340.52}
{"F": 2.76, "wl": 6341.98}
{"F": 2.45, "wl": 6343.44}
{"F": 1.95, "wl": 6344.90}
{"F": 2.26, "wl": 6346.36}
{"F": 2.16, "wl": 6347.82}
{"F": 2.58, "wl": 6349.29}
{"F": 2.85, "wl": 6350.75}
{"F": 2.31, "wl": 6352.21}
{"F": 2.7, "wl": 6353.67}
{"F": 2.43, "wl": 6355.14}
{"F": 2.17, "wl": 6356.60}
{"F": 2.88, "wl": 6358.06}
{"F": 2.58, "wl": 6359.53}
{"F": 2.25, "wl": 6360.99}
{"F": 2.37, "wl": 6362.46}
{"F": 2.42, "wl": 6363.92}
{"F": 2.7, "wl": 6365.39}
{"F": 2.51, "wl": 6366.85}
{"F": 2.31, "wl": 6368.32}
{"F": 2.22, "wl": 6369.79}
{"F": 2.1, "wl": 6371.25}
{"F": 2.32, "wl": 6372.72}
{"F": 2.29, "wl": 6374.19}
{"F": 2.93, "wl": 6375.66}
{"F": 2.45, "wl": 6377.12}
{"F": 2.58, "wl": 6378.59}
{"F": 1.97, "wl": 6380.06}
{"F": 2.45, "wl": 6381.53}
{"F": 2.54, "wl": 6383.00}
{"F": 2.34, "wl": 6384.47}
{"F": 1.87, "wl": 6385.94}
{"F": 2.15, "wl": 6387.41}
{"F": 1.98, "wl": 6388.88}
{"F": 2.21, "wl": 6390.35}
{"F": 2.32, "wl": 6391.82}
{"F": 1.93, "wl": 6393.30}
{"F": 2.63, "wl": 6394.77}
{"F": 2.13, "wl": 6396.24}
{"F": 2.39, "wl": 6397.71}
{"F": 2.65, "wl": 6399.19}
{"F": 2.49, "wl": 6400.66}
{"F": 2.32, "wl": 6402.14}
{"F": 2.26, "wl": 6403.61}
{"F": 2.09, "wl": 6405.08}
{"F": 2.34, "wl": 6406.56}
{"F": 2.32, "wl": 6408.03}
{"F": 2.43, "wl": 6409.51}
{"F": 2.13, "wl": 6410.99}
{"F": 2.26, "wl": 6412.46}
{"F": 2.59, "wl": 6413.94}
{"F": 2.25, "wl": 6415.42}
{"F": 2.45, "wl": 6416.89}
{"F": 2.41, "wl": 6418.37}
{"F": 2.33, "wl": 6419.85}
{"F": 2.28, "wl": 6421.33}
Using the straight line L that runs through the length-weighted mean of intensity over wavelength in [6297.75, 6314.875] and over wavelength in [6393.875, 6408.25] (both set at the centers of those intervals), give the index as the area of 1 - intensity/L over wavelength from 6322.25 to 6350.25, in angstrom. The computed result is 1.1 angstrom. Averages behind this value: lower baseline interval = 2.51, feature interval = 2.36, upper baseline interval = 2.36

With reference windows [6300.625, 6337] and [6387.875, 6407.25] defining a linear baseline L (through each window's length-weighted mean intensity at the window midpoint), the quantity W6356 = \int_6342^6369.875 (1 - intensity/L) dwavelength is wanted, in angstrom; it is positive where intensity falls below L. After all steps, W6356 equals -1.6 angstrom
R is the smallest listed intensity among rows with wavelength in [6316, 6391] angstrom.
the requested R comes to 1.76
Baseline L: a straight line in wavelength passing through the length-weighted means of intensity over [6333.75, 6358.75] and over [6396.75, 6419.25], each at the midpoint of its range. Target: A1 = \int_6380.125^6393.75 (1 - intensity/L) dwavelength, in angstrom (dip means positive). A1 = 1.1 angstrom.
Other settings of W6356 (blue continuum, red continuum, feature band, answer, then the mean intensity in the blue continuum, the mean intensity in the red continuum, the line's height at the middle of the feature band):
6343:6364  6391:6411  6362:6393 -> 0.58 angstrom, 2.42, 2.32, 2.37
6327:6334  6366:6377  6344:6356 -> -0.26 angstrom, 2.32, 2.39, 2.35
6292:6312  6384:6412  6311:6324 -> 2.59 angstrom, 2.6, 2.26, 2.54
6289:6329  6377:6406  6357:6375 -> -0.69 angstrom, 2.4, 2.28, 2.32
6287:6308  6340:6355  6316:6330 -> 1.63 angstrom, 2.59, 2.45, 2.52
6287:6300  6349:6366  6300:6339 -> 3.48 angstrom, 2.59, 2.52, 2.56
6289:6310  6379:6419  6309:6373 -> 3.43 angstrom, 2.61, 2.29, 2.48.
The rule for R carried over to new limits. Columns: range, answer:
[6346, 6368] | 2.16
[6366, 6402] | 1.87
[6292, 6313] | 2.08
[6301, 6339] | 1.68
